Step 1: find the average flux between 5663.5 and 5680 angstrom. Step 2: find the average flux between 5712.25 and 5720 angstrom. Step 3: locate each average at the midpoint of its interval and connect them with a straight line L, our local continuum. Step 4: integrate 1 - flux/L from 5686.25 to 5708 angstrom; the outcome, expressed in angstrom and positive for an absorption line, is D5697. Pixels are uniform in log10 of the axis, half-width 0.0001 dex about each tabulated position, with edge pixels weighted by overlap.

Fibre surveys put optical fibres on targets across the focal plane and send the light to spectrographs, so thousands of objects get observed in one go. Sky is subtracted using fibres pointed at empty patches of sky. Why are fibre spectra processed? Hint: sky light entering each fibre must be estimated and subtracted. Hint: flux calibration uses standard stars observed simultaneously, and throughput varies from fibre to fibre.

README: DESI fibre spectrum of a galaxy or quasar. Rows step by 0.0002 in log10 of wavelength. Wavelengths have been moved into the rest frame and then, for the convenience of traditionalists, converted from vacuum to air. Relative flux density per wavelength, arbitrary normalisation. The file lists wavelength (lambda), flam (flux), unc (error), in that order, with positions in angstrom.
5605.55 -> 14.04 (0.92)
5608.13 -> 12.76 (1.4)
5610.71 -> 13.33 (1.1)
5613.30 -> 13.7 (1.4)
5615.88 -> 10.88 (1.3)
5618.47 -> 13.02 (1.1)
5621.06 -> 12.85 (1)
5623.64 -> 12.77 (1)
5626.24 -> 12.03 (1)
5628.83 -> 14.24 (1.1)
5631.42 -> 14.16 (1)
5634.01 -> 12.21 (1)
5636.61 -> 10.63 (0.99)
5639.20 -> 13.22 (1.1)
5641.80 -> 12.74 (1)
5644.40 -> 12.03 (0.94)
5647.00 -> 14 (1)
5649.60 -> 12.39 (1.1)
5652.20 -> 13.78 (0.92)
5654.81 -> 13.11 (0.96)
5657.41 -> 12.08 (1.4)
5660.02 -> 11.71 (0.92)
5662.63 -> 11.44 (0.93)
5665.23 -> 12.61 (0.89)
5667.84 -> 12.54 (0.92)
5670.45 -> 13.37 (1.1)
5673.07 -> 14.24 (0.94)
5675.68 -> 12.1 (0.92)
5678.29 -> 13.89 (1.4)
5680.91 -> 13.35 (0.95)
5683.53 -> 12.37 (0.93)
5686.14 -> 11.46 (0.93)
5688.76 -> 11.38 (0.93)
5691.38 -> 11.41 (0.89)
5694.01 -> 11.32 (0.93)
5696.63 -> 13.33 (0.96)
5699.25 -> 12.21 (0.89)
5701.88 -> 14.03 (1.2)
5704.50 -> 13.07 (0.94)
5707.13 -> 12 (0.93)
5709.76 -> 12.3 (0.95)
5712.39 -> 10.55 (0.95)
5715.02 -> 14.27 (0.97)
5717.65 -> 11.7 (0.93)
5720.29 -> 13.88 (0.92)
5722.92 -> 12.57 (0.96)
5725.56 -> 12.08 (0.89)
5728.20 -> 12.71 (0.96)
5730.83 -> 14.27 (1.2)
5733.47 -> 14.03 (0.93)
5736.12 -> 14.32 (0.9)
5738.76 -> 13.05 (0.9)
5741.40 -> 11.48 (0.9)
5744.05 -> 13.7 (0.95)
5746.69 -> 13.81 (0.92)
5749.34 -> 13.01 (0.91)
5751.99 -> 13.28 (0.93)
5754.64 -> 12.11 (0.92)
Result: 0.9 angstrom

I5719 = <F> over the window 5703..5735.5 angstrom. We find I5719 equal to 12.8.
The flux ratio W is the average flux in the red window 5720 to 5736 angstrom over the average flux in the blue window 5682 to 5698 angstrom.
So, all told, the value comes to 1.12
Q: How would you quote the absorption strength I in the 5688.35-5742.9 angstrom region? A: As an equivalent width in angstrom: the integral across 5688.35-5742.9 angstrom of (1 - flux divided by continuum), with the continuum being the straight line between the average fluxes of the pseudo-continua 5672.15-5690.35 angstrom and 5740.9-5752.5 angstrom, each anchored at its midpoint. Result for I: 0.9 angstrom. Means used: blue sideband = 12.6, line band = 12.7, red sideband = 13.1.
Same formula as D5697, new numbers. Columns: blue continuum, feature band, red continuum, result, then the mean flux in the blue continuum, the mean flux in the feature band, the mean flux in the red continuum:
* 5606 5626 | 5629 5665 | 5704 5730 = 0.2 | 12.8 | 12.6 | 12.5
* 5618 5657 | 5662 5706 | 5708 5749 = 1.0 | 12.9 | 12.6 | 13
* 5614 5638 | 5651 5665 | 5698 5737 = 0.3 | 12.6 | 12.4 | 12.9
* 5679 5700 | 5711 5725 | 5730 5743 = 0.4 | 12.2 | 12.6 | 13.4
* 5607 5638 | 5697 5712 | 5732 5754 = 0.6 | 12.7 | 12.6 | 13.3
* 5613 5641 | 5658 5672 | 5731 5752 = 0.6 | 12.7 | 12.3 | 13.4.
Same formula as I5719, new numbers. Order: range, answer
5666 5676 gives 13.1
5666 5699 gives 12.6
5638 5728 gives 12.6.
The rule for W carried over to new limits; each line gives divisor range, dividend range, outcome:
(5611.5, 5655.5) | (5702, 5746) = 1.01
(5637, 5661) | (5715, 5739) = 1.04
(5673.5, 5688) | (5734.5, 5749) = 1.05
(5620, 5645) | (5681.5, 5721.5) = 0.97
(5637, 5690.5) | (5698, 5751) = 1.02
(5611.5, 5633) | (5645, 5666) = 0.97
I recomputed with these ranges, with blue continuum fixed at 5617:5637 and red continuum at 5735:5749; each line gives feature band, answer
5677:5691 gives 0.7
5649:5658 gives 0.0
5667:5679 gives -0.2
